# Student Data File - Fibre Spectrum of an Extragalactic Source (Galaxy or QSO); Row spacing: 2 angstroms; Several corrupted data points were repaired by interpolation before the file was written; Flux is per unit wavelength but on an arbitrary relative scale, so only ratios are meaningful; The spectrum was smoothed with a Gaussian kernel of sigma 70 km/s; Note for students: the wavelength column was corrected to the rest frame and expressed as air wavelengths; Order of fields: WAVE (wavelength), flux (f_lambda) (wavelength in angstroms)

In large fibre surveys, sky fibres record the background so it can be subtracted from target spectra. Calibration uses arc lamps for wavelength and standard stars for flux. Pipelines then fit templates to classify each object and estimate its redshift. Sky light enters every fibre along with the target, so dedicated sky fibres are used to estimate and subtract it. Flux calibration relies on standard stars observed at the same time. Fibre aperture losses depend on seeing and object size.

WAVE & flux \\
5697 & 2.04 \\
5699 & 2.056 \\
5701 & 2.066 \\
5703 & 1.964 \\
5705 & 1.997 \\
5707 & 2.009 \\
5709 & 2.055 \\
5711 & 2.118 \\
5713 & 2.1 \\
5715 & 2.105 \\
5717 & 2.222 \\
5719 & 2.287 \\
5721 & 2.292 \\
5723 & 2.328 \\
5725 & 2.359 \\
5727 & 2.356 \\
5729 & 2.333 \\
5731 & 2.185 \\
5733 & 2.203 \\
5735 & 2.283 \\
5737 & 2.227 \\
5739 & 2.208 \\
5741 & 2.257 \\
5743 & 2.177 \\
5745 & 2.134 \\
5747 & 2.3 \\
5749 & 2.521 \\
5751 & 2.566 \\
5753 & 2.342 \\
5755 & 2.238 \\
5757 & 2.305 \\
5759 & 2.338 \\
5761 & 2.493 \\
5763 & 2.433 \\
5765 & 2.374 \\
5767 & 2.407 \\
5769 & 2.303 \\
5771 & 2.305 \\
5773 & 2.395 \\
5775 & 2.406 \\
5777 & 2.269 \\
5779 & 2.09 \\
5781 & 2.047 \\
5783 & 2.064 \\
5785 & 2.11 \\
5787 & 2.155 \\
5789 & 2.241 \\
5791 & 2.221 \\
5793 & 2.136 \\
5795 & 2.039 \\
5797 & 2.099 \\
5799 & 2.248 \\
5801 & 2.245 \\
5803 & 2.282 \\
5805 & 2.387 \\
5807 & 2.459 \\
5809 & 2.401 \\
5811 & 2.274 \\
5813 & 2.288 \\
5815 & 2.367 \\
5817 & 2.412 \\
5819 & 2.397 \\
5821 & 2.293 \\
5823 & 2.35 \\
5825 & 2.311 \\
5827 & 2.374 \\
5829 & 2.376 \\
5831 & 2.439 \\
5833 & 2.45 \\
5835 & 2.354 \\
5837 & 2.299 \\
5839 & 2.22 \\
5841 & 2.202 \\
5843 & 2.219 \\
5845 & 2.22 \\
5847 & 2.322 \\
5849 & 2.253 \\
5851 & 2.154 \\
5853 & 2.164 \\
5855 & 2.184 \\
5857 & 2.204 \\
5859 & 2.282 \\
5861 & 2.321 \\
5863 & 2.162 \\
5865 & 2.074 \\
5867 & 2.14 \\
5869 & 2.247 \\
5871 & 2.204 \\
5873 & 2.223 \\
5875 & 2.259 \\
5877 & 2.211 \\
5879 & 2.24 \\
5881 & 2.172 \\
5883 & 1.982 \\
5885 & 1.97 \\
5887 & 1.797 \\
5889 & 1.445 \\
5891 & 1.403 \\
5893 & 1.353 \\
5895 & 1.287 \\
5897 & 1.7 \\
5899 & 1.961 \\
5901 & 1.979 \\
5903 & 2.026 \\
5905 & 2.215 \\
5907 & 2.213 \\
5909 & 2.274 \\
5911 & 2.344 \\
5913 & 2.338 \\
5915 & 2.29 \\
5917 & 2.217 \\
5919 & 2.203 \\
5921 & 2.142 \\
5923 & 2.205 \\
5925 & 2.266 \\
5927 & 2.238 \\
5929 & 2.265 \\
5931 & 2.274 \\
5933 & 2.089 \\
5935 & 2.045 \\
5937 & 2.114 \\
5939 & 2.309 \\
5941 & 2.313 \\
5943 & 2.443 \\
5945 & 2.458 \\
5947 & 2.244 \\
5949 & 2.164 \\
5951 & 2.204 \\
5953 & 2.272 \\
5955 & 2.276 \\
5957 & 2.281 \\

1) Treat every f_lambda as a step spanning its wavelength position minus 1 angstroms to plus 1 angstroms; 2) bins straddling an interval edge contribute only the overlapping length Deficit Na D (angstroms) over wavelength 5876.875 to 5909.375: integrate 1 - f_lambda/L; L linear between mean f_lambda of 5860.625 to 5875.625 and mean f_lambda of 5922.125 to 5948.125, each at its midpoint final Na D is 4.9 angstroms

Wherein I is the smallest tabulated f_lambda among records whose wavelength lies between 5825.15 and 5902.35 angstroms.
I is 1.287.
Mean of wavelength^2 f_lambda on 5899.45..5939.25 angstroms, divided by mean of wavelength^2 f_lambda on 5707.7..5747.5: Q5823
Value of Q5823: 1.06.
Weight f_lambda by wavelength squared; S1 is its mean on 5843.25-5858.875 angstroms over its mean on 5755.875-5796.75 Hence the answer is 1.0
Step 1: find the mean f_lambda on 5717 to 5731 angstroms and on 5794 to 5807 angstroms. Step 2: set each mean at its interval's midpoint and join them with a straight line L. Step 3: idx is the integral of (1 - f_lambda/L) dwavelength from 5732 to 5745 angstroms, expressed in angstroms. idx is 0.4 angstroms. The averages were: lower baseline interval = 2.31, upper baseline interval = 2.24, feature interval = 2.22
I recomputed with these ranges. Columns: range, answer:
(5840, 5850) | 2.202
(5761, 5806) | 2.039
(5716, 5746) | 2.134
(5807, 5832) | 2.274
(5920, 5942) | 2.045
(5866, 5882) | 2.14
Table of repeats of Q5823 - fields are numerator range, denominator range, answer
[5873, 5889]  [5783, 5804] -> 0.98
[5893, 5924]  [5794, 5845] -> 0.92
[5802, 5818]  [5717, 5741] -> 1.07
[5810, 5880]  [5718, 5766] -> 1.02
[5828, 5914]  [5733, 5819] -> 0.96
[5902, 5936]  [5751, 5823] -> 1.01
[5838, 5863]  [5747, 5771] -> 0.96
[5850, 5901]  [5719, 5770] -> 0.90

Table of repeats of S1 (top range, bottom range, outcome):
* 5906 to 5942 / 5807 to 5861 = 1.00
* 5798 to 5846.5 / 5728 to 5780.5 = 1.03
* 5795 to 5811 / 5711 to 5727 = 1.05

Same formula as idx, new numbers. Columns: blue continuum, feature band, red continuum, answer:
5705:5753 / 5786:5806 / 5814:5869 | 0.52 angstroms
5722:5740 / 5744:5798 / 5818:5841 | 0.74 angstroms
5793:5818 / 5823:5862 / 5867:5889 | -1.64 angstroms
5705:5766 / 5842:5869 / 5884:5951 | -0.82 angstroms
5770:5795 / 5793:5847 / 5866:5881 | -2.47 angstroms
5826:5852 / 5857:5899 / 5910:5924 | 5.46 angstroms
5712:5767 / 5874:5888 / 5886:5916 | -0.95 angstroms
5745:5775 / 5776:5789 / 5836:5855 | 1.13 angstroms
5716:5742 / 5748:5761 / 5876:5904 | -1.13 angstroms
